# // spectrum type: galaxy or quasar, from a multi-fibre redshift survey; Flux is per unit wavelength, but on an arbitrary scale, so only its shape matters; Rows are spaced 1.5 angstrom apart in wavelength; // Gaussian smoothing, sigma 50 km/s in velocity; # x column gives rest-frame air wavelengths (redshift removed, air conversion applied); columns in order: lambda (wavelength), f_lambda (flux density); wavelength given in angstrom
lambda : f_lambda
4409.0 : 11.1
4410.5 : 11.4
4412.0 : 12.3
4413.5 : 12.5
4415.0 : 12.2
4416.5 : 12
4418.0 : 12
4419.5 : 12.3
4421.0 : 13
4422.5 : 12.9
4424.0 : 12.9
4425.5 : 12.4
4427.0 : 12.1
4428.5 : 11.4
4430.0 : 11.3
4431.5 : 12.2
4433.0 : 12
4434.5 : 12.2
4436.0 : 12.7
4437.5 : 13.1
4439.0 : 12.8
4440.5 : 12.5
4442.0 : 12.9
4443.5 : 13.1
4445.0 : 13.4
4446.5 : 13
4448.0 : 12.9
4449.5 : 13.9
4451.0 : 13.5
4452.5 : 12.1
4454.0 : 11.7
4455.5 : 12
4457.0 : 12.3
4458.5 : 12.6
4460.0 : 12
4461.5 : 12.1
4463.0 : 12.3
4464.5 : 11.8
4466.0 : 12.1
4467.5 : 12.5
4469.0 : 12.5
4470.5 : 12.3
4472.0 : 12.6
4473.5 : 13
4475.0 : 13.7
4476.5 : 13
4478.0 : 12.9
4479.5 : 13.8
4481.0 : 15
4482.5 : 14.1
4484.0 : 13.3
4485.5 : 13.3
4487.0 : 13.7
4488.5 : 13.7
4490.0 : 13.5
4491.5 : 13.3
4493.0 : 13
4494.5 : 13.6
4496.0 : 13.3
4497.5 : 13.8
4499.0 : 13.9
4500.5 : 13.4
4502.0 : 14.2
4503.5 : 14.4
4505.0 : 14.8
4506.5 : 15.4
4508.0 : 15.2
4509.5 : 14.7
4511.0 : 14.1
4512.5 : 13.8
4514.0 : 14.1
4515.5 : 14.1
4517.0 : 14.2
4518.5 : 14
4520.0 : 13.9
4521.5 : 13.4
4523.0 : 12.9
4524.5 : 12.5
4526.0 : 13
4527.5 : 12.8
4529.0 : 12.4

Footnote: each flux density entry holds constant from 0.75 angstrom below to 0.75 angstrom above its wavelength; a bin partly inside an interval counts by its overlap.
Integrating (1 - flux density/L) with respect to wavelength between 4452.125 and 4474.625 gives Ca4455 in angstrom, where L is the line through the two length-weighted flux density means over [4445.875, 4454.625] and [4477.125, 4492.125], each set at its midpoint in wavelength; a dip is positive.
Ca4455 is 1.51 angstrom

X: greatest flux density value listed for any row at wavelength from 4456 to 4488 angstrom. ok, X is 15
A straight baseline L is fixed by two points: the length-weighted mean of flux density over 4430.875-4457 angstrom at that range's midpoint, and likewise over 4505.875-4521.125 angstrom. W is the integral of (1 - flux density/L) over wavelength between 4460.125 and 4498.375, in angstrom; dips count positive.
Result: 1.2 angstrom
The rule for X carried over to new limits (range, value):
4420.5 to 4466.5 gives 13.9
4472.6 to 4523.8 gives 15.4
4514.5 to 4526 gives 14.2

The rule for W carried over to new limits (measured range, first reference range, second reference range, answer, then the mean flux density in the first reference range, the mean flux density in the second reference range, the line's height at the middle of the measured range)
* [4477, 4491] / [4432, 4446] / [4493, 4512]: 0.08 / 12.7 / 14.2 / 13.8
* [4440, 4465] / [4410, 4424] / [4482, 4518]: 0.81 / 12.3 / 14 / 13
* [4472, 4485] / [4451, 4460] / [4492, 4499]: -0.59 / 12.2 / 13.5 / 12.9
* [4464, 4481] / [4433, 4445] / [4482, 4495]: 0.50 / 12.8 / 13.5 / 13.2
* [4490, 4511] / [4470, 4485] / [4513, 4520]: -0.40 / 13.4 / 14.1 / 13.8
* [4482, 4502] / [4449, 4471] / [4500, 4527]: -0.31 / 12.4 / 14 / 13.3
